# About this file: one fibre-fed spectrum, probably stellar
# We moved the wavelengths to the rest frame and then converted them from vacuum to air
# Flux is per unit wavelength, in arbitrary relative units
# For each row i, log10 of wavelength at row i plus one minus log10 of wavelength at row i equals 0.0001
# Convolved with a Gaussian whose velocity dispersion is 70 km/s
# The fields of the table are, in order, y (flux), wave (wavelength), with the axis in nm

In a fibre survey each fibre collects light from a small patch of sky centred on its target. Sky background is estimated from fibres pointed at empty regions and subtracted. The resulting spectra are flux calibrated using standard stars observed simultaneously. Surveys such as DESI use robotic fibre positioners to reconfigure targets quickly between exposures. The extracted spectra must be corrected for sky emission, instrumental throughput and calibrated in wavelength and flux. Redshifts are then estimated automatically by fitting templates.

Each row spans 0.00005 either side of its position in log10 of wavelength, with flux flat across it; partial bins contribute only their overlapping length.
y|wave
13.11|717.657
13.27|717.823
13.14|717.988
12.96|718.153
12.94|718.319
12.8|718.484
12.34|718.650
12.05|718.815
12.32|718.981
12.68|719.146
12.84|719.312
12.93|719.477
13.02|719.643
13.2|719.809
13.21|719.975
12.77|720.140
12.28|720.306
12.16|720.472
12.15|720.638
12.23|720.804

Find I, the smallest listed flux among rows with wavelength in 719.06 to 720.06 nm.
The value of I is 12.68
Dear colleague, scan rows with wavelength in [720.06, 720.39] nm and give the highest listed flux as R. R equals 12.77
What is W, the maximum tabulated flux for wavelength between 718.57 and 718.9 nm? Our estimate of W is 12.34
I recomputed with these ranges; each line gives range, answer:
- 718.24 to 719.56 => 12.05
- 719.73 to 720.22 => 12.77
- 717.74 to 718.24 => 12.96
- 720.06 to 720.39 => 12.28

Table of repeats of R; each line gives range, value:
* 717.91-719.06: 13.14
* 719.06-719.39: 12.84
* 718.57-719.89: 13.2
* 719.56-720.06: 13.21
